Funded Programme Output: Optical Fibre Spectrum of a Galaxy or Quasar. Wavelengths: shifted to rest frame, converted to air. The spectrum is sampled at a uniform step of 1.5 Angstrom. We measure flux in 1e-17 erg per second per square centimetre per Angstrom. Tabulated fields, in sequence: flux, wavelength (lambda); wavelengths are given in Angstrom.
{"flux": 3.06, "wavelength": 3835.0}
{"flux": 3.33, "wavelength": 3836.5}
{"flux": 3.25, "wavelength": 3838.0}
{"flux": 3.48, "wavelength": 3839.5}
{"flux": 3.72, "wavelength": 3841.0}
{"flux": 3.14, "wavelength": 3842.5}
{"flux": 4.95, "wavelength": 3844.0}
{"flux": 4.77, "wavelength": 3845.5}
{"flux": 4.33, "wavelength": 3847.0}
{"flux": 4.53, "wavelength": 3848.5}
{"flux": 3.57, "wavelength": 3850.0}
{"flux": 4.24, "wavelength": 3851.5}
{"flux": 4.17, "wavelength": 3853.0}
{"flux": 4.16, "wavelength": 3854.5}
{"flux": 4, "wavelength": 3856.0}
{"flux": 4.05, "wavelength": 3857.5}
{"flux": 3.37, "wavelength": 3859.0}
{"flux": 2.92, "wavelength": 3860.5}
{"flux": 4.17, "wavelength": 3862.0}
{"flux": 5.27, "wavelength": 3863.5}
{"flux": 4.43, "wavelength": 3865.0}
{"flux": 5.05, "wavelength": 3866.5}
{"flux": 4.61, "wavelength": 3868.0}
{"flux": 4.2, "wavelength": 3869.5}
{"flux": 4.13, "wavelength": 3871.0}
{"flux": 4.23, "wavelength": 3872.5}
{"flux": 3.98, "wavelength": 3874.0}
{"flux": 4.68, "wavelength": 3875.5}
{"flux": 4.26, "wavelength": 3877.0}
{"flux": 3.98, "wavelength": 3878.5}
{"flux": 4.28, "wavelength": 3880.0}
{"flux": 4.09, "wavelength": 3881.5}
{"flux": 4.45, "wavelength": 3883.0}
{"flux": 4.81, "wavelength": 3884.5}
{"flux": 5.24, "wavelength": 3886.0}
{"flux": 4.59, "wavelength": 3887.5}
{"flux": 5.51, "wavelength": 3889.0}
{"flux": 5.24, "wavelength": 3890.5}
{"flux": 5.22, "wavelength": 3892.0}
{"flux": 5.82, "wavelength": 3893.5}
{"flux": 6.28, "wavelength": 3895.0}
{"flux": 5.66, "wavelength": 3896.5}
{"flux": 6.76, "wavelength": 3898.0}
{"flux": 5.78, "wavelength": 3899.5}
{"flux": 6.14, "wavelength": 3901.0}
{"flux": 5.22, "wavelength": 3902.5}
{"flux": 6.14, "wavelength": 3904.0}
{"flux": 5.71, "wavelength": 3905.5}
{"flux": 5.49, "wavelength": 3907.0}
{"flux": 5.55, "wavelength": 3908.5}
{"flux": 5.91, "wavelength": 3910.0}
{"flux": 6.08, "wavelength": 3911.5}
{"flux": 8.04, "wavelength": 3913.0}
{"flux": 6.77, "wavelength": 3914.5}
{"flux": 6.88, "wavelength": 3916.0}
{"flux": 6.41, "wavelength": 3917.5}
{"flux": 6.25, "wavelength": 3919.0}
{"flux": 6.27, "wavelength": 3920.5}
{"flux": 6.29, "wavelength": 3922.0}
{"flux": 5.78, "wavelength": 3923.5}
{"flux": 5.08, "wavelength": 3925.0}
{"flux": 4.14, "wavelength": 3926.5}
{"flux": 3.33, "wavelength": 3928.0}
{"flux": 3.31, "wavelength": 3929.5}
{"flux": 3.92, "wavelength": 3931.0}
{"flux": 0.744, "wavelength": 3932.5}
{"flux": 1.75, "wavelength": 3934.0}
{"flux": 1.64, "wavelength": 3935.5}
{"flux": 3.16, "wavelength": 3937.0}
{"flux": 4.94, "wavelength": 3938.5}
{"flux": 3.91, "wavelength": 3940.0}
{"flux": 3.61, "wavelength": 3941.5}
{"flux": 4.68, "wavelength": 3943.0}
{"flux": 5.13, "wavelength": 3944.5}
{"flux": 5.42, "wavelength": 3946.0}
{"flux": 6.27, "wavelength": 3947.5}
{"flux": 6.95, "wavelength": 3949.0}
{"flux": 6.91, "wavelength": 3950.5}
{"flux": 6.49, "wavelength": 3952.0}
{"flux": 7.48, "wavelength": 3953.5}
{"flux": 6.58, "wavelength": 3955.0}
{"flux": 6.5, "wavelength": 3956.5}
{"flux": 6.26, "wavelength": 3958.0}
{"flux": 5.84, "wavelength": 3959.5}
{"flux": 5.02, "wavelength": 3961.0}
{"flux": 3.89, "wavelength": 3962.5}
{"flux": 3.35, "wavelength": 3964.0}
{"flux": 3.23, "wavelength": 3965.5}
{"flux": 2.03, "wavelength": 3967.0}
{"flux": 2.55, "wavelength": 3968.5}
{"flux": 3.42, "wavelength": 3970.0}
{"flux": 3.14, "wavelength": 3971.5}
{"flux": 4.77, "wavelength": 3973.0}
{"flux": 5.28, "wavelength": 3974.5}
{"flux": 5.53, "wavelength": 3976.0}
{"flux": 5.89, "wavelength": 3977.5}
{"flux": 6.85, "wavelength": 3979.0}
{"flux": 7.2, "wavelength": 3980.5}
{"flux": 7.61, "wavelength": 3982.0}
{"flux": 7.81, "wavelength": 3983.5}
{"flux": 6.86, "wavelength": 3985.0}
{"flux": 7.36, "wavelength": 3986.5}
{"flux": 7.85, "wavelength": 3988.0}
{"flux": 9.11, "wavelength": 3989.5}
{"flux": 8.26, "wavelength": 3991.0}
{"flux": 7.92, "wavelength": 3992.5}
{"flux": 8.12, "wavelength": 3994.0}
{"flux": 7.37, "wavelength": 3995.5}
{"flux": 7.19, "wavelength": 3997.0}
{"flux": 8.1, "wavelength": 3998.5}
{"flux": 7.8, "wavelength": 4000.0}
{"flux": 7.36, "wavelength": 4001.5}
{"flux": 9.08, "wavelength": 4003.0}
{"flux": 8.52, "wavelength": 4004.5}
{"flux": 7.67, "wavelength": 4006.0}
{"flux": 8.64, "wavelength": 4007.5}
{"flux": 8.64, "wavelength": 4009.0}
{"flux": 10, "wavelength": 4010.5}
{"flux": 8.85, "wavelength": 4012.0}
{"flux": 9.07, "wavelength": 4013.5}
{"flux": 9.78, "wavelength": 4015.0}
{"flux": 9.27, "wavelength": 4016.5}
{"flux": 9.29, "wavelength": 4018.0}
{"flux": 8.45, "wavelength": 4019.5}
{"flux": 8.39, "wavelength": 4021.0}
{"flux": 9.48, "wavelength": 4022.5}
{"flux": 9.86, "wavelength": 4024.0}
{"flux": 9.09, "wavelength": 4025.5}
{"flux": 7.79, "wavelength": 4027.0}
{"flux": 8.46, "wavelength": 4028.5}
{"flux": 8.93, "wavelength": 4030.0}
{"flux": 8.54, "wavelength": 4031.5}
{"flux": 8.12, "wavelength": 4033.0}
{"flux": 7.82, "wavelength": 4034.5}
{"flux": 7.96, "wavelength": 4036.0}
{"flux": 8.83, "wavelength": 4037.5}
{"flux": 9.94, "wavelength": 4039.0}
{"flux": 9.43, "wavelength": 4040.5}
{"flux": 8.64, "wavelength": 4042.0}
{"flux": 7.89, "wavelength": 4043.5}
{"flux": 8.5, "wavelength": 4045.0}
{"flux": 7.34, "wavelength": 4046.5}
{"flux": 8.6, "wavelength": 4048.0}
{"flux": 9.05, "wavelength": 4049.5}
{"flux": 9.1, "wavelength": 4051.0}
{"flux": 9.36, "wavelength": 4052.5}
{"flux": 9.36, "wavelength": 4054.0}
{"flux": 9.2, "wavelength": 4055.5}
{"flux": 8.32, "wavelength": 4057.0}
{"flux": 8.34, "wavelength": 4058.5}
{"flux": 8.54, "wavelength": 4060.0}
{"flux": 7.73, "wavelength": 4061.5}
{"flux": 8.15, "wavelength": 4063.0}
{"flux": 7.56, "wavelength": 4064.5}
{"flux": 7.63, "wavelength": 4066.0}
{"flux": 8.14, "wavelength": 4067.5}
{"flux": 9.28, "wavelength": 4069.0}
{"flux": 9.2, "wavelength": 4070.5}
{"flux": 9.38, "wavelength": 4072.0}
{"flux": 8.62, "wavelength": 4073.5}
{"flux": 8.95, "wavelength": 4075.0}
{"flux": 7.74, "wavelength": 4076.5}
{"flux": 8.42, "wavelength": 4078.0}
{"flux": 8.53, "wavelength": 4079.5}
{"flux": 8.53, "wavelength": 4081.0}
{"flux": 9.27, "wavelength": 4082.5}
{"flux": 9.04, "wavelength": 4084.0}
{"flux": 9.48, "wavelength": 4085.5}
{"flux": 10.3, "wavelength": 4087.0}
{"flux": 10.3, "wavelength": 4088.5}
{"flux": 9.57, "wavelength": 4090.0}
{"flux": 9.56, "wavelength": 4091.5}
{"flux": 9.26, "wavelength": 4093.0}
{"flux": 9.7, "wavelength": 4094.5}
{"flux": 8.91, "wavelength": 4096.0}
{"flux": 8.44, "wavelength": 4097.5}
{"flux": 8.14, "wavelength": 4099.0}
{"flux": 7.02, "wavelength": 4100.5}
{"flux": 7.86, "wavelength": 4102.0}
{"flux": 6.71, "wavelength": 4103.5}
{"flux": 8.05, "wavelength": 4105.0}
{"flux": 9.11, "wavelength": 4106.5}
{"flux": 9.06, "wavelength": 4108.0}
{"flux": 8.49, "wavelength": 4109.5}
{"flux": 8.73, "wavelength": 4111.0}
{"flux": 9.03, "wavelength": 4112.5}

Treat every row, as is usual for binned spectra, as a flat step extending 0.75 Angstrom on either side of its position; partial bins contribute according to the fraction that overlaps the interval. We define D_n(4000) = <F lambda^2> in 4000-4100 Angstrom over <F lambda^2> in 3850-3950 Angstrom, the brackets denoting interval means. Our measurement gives 1.95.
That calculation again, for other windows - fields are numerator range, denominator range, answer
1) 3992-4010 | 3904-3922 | 1.34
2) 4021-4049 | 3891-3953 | 1.73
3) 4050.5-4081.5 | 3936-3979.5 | 1.82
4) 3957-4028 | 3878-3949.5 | 1.46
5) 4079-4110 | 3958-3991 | 1.69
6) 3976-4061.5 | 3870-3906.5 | 1.76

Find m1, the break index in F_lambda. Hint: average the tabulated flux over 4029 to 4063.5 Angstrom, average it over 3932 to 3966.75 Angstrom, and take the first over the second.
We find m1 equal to 1.81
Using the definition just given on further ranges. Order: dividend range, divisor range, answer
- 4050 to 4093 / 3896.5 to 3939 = 1.72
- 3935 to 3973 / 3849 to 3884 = 1.13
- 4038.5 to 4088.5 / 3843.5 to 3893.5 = 1.97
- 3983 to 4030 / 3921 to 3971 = 1.86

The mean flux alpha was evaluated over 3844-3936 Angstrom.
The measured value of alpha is 4.82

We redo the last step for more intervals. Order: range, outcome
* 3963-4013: 6.77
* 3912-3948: 4.74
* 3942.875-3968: 5.4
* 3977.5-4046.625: 8.35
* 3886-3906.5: 5.68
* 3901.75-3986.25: 5.21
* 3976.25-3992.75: 7.45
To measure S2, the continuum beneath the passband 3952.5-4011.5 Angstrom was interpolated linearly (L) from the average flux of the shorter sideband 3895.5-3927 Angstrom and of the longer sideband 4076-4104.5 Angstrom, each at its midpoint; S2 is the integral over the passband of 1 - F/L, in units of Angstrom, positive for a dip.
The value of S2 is 4.85 Angstrom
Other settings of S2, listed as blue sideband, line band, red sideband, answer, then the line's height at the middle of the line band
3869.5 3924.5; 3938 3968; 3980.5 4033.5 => 7.51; 6.97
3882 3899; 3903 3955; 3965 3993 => 3.87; 5.63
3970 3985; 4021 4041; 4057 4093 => -3.40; 7.5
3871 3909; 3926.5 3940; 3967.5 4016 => 6.85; 6.05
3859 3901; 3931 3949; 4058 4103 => 6.34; 5.97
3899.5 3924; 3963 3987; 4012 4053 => 7.73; 7.54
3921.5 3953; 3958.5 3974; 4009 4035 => 5.60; 5.98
